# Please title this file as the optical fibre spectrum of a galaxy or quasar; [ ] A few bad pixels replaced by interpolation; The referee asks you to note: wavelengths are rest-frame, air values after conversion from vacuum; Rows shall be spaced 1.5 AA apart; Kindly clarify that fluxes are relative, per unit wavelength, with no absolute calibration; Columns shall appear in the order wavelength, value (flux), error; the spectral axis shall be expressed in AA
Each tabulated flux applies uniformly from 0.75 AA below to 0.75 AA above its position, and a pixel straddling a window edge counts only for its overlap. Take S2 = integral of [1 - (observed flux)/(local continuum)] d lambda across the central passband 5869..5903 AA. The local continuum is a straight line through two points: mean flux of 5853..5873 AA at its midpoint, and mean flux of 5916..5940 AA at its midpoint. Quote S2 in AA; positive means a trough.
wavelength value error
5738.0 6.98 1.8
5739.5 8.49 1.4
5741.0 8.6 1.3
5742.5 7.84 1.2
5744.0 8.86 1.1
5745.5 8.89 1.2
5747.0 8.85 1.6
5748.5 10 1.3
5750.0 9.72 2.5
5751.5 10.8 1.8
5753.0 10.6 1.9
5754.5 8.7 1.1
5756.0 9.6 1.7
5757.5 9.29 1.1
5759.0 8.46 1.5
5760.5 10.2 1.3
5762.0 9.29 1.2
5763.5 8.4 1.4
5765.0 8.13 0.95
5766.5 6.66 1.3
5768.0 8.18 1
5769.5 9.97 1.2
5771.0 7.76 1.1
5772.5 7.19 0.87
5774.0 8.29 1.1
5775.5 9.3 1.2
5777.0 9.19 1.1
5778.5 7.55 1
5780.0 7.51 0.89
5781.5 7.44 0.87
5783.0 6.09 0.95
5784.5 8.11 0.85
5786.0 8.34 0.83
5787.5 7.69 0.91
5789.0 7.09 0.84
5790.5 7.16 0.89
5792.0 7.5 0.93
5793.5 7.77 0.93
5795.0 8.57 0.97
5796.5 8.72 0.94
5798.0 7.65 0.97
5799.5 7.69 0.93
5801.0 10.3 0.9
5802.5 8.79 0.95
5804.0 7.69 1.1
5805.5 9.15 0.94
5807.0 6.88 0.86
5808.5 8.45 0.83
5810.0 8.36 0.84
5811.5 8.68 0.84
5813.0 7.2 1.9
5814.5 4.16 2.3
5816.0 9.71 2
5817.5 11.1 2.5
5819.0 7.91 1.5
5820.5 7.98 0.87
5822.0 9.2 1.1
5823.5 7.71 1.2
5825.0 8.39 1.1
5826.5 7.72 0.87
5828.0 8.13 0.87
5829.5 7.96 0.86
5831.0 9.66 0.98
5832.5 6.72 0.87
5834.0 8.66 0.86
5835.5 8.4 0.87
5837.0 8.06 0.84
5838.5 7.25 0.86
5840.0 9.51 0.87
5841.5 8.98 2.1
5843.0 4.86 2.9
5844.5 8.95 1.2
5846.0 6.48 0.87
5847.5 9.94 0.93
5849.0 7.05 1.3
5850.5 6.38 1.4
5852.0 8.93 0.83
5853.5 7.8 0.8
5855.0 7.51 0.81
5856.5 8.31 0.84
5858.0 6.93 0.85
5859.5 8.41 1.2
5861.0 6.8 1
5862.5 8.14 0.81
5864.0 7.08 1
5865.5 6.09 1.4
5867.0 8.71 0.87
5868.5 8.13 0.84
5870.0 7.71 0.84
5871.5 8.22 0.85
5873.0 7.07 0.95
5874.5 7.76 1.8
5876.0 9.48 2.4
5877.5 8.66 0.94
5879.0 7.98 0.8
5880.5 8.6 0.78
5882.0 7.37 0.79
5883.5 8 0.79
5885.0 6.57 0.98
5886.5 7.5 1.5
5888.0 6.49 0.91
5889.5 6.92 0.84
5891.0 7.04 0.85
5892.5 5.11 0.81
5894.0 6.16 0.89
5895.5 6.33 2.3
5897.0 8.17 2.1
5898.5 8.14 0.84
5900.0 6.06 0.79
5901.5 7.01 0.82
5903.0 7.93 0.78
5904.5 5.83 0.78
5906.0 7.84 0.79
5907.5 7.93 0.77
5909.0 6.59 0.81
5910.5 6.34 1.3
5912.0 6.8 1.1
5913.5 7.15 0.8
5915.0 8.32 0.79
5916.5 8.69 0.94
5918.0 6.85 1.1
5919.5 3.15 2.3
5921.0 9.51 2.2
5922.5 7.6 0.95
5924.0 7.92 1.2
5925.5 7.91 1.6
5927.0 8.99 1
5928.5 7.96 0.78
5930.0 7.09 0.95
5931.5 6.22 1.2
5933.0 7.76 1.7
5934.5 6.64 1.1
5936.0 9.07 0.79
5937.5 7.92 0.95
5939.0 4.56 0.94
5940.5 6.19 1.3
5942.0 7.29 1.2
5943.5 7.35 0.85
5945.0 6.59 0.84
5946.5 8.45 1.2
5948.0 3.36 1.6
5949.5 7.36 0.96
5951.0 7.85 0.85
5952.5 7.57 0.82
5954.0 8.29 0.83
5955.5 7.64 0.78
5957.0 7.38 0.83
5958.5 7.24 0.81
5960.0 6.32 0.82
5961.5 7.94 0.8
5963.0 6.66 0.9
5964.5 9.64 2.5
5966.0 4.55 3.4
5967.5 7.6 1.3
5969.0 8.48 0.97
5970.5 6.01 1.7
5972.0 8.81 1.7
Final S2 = 0.7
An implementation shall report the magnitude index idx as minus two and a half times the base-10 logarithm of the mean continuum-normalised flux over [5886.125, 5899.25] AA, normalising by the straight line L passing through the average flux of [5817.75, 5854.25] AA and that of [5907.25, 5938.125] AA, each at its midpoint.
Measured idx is 0.12 mag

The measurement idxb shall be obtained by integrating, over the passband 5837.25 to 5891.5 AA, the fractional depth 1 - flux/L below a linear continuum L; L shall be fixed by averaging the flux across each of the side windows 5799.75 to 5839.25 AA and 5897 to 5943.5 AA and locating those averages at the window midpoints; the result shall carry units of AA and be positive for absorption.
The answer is 0.6 AA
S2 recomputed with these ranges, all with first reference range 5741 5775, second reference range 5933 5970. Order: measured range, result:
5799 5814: 0.4 AA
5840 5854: 0.5 AA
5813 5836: 0.3 AA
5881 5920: 3.3 AA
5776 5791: 1.8 AA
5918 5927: 0.1 AA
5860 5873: 0.5 AA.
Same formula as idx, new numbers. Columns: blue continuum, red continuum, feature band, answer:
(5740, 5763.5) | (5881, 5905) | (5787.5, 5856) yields 0.01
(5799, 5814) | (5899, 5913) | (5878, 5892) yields -0.02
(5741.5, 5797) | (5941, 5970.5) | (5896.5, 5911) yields 0.06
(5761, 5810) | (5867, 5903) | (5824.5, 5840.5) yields -0.06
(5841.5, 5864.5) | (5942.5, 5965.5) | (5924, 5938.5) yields -0.05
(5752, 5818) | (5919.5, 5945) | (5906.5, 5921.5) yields 0.05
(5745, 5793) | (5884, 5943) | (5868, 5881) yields -0.09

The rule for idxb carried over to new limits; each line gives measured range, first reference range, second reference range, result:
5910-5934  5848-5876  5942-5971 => -0.09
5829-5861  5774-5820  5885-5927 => -1.13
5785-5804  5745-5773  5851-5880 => 1.17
